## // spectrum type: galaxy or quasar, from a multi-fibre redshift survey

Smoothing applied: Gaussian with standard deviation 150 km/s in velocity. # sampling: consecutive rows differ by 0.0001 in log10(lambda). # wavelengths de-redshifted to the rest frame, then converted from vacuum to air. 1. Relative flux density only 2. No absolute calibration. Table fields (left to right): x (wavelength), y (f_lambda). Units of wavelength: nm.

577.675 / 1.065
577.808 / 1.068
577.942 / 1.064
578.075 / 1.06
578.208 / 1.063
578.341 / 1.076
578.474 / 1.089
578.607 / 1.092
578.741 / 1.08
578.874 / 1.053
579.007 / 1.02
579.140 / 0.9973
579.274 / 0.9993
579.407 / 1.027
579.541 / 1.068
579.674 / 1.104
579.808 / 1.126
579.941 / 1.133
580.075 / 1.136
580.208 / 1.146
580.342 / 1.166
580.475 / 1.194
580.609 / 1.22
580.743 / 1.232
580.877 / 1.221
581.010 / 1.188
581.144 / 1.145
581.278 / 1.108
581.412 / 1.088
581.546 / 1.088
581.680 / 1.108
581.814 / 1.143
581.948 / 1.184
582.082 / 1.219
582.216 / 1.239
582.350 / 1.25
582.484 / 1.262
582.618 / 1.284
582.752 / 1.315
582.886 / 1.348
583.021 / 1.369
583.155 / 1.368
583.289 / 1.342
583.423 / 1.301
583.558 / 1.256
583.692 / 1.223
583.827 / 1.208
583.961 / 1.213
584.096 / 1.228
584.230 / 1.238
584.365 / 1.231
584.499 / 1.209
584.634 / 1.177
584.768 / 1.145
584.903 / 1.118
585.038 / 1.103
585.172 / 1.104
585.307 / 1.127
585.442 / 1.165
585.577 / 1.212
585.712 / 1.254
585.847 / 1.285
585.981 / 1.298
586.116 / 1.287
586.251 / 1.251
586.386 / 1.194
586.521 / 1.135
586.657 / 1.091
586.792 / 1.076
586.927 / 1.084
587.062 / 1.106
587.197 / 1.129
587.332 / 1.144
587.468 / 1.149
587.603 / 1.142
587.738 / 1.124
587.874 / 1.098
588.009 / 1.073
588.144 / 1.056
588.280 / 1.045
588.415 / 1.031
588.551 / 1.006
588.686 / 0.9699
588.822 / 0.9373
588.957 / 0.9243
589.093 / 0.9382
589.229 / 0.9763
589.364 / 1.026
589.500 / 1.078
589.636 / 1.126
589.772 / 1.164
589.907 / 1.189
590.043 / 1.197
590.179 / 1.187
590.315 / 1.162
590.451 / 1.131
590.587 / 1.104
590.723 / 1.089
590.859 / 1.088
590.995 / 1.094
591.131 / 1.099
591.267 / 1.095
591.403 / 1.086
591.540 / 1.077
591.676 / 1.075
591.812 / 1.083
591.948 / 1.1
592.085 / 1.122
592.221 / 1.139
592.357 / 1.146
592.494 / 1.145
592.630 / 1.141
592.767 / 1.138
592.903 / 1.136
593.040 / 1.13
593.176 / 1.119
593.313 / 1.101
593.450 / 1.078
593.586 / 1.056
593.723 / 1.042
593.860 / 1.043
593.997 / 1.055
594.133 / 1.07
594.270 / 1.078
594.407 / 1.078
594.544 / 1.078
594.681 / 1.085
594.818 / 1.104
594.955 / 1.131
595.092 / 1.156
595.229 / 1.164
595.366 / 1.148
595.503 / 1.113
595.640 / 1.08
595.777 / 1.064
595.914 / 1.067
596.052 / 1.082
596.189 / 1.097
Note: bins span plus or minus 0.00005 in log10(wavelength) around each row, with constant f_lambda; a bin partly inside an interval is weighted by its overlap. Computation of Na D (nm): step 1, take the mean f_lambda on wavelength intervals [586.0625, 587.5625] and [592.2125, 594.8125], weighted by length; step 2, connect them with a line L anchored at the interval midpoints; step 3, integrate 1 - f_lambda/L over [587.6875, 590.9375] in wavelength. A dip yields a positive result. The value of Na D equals 0.16 nm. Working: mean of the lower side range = 1.15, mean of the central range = 1.07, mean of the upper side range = 1.1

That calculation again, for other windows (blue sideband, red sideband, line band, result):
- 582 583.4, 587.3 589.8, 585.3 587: -0.06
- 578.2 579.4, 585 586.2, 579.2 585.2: -0.33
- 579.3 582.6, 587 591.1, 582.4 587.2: -0.40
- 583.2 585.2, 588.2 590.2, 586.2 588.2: -0.02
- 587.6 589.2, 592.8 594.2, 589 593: -0.20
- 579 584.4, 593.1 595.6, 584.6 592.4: 0.17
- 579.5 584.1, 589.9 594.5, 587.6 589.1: 0.15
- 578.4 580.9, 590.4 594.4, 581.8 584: -0.33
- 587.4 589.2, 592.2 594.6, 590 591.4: -0.07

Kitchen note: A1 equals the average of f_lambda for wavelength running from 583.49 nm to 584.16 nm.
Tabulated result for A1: 1.22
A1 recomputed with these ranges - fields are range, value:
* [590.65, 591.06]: 1.09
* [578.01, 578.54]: 1.07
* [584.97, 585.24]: 1.1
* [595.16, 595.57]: 1.14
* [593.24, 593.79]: 1.07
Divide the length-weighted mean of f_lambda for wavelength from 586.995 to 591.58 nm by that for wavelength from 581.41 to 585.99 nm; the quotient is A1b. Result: 0.89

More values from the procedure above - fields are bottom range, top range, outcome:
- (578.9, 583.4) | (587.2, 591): 0.92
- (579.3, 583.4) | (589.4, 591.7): 0.94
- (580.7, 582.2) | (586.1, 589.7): 0.93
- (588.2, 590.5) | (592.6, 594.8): 1.02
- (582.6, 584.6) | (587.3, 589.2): 0.82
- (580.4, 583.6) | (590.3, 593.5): 0.90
